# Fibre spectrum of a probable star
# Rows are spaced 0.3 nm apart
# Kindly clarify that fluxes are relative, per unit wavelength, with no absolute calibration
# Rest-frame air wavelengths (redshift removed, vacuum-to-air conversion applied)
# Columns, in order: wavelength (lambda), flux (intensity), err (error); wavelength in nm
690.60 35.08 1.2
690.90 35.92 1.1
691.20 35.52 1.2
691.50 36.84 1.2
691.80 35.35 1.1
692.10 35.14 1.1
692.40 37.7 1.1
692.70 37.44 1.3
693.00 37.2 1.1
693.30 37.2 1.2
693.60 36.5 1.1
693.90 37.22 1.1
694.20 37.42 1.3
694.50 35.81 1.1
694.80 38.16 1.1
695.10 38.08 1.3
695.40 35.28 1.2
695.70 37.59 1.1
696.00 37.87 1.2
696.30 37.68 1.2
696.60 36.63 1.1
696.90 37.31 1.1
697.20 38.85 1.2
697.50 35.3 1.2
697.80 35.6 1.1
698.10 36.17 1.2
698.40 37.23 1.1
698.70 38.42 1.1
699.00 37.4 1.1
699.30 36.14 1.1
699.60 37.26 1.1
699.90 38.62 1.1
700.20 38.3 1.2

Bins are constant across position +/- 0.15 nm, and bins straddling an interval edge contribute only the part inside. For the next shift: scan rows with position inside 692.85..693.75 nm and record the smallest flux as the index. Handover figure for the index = 36.5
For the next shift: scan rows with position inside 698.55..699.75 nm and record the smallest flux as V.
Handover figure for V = 36.14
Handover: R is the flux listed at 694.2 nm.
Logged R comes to 37.42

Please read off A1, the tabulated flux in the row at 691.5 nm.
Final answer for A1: 36.84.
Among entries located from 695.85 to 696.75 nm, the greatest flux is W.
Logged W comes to 37.87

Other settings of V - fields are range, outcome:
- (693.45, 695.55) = 35.28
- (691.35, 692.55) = 35.14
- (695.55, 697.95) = 35.3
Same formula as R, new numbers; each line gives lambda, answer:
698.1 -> 36.17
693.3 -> 37.2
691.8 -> 35.35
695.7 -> 37.59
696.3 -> 37.68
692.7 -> 37.44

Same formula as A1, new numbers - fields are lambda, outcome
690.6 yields 35.08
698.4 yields 37.23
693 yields 37.2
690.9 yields 35.92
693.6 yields 36.5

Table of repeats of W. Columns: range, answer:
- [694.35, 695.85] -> 38.16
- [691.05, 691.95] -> 36.84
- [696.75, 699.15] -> 38.85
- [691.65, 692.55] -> 37.7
